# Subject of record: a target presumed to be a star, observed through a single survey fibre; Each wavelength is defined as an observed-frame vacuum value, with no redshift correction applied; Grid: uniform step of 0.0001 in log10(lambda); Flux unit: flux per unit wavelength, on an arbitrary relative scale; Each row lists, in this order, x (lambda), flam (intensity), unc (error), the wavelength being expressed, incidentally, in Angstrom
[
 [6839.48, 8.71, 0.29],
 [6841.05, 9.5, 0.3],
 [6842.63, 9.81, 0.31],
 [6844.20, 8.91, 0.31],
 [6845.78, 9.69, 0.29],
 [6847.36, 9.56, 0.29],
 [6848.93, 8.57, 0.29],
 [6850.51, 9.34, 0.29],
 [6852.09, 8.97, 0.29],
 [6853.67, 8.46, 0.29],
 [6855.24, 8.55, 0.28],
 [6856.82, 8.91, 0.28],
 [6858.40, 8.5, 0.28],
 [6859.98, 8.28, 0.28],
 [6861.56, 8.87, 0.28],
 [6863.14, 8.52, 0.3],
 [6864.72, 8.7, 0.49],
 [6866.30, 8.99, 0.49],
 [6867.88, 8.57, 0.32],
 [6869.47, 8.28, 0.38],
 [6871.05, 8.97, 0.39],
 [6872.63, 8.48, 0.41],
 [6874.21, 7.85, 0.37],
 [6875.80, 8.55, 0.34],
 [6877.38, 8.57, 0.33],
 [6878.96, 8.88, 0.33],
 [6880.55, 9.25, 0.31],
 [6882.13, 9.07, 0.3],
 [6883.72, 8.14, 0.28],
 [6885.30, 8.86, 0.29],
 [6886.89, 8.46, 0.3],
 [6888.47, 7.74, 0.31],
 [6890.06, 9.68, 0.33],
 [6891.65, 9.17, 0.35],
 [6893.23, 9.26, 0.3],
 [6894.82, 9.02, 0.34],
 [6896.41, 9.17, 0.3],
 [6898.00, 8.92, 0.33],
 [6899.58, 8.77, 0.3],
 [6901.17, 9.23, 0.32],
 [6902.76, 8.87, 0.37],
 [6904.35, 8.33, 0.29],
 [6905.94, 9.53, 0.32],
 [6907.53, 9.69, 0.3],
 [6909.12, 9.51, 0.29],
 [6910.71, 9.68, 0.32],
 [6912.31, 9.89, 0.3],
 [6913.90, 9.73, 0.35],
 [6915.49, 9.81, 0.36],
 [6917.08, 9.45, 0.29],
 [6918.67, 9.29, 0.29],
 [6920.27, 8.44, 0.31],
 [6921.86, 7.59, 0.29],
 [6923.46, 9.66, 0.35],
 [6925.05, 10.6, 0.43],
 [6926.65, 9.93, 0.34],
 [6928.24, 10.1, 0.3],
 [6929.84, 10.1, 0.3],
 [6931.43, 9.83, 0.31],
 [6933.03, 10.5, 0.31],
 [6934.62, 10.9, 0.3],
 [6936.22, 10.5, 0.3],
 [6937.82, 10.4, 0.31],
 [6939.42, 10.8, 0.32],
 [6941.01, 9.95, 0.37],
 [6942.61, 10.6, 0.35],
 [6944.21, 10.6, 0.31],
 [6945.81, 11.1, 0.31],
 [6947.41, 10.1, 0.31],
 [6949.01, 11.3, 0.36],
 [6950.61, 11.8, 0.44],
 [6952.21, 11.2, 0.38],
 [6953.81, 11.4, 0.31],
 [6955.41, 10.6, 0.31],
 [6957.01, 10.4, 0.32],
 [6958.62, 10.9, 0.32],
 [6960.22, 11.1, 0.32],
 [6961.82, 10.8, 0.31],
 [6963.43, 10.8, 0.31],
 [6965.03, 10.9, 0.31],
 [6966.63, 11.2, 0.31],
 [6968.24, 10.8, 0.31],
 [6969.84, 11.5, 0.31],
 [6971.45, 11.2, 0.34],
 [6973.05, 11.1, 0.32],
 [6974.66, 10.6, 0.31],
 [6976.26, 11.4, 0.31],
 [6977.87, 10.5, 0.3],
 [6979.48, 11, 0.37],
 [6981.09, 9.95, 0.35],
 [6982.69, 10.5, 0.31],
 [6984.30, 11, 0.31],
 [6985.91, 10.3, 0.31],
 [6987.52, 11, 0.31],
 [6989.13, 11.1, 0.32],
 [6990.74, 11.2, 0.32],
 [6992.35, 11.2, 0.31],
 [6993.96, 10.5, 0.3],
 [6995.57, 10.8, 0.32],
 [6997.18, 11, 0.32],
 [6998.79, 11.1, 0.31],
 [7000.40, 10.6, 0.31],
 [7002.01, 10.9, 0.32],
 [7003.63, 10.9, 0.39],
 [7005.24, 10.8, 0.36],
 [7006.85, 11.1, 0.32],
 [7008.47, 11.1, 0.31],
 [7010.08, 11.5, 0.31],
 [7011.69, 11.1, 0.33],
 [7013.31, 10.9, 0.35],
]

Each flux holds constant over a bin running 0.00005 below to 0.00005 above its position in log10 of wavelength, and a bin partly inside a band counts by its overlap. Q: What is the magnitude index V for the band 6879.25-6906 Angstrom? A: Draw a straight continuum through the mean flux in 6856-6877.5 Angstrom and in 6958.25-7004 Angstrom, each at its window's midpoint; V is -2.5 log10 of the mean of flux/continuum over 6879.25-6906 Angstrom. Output 0.02 mag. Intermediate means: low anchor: 8.57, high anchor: 10.9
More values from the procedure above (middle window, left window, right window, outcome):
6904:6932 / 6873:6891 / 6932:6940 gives 0.05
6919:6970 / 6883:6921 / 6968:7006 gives -0.05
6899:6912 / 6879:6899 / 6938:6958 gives 0.02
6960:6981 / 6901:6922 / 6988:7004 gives -0.05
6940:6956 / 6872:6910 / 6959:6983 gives -0.06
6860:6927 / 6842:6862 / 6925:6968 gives 0.08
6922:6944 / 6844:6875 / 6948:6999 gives -0.01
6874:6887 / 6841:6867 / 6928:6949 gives 0.09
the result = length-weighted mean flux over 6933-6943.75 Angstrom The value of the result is 10.5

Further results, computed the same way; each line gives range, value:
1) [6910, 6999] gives 10.5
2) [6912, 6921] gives 9.42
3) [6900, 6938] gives 9.63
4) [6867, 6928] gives 9.03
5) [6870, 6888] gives 8.63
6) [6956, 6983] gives 10.9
